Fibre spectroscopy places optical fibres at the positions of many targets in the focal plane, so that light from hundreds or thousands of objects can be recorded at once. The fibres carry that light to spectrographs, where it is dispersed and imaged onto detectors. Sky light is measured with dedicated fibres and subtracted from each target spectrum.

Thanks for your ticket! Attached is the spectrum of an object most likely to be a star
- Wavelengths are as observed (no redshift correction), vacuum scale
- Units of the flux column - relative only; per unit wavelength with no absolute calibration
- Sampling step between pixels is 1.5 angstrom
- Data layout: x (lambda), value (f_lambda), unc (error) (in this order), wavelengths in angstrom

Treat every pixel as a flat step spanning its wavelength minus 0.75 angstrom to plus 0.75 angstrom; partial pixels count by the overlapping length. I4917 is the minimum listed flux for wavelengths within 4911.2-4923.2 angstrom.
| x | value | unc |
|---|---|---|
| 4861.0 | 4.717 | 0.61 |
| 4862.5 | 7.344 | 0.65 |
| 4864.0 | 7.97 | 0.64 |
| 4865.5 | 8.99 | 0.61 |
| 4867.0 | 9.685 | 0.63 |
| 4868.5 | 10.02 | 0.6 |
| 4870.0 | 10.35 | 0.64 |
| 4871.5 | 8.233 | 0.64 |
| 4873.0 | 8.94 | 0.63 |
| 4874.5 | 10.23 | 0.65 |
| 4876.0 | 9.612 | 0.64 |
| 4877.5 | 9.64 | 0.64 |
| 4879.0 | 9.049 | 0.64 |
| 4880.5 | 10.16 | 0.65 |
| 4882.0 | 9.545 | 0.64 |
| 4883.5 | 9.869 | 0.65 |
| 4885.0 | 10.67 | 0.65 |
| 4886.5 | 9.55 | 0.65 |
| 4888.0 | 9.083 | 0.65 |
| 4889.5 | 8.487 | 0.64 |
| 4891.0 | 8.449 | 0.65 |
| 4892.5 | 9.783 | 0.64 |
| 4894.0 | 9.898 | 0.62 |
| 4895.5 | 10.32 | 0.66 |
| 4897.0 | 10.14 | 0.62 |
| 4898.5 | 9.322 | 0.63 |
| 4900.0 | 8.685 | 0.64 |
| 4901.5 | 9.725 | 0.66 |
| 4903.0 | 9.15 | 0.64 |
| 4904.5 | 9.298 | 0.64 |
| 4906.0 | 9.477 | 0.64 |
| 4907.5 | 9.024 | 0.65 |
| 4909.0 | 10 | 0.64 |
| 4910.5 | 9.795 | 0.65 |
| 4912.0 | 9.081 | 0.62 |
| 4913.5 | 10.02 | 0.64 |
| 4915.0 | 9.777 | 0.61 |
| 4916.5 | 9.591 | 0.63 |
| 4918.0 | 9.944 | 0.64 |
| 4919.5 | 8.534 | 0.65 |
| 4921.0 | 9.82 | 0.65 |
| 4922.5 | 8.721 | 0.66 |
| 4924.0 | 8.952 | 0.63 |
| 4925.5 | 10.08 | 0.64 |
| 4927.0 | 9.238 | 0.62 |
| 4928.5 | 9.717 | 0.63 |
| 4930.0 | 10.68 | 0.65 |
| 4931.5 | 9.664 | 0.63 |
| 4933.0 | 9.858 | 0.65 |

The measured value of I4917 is 8.534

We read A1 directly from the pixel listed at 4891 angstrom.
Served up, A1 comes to 8.449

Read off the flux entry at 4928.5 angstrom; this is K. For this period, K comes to 9.717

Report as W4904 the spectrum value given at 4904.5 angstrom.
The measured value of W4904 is 9.298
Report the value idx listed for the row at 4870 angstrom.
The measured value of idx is 10.35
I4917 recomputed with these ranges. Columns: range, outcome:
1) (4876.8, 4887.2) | 9.049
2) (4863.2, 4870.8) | 7.97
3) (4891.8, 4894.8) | 9.783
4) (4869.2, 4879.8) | 8.233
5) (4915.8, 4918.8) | 9.591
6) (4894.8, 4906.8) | 8.685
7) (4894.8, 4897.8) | 10.14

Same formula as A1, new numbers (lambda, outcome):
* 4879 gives 9.049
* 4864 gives 7.97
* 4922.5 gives 8.721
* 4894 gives 9.898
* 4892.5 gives 9.783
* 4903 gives 9.15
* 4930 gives 10.68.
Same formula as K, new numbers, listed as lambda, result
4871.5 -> 8.233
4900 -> 8.685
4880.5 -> 10.16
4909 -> 10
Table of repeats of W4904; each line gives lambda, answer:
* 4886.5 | 9.55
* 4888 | 9.083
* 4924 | 8.952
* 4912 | 9.081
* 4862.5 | 7.344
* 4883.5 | 9.869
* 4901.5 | 9.725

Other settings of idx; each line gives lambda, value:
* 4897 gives 10.14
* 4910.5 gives 9.795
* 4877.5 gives 9.64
